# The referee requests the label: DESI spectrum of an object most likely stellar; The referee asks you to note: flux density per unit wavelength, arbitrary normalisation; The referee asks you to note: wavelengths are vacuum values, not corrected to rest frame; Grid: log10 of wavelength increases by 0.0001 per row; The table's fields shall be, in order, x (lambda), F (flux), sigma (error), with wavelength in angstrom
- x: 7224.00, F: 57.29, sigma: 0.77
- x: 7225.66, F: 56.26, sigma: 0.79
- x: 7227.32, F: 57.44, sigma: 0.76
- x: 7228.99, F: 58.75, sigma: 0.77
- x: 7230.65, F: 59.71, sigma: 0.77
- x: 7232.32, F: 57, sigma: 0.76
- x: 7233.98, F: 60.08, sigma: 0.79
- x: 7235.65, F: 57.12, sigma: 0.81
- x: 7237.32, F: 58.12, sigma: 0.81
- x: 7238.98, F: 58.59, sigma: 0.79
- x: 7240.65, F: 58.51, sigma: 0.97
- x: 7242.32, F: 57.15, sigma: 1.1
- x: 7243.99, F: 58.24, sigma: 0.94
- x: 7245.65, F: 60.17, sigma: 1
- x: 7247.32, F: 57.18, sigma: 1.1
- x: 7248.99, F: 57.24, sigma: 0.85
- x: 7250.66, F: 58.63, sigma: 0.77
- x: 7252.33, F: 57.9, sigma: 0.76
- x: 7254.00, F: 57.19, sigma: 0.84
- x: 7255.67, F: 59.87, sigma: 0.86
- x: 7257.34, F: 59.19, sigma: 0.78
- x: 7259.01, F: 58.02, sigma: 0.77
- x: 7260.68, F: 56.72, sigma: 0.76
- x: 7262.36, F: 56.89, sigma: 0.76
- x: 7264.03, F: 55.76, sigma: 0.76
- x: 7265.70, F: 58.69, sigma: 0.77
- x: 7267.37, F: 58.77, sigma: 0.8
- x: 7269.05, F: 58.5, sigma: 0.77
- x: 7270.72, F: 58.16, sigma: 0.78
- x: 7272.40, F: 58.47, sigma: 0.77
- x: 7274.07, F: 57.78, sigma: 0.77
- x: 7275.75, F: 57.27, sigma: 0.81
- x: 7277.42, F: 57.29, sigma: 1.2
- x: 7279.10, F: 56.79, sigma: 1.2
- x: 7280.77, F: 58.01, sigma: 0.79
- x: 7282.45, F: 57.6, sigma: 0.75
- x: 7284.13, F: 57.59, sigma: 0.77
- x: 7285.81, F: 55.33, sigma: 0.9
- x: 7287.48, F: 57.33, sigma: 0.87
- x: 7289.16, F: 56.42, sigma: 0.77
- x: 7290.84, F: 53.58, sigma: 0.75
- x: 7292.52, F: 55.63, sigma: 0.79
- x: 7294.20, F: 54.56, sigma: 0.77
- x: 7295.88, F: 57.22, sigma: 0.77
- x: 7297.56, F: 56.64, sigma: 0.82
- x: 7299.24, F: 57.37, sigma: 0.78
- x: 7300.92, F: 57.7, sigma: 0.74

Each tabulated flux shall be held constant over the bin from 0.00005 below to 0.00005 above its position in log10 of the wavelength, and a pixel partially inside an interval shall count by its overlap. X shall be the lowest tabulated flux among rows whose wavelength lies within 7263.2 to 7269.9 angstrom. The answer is 55.76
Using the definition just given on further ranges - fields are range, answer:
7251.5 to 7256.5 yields 57.19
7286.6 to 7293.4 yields 53.58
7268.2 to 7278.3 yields 57.27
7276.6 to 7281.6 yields 56.79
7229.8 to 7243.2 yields 57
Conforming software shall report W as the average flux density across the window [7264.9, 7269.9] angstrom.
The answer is 58.7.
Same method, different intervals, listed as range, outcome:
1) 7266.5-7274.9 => 58.3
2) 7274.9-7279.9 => 57.1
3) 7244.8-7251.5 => 58.3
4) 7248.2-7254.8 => 57.7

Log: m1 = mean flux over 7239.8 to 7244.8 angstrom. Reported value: 57.9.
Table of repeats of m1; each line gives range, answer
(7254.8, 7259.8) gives 59.1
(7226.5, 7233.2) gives 58.2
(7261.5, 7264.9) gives 56.3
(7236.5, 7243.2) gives 58.1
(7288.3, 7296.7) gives 55.4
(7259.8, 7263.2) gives 56.8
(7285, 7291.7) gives 55.7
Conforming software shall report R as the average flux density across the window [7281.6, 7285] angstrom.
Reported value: 57.4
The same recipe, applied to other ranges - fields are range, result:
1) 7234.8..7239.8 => 57.9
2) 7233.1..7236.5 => 58.5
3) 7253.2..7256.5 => 58.6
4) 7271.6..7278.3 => 57.7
